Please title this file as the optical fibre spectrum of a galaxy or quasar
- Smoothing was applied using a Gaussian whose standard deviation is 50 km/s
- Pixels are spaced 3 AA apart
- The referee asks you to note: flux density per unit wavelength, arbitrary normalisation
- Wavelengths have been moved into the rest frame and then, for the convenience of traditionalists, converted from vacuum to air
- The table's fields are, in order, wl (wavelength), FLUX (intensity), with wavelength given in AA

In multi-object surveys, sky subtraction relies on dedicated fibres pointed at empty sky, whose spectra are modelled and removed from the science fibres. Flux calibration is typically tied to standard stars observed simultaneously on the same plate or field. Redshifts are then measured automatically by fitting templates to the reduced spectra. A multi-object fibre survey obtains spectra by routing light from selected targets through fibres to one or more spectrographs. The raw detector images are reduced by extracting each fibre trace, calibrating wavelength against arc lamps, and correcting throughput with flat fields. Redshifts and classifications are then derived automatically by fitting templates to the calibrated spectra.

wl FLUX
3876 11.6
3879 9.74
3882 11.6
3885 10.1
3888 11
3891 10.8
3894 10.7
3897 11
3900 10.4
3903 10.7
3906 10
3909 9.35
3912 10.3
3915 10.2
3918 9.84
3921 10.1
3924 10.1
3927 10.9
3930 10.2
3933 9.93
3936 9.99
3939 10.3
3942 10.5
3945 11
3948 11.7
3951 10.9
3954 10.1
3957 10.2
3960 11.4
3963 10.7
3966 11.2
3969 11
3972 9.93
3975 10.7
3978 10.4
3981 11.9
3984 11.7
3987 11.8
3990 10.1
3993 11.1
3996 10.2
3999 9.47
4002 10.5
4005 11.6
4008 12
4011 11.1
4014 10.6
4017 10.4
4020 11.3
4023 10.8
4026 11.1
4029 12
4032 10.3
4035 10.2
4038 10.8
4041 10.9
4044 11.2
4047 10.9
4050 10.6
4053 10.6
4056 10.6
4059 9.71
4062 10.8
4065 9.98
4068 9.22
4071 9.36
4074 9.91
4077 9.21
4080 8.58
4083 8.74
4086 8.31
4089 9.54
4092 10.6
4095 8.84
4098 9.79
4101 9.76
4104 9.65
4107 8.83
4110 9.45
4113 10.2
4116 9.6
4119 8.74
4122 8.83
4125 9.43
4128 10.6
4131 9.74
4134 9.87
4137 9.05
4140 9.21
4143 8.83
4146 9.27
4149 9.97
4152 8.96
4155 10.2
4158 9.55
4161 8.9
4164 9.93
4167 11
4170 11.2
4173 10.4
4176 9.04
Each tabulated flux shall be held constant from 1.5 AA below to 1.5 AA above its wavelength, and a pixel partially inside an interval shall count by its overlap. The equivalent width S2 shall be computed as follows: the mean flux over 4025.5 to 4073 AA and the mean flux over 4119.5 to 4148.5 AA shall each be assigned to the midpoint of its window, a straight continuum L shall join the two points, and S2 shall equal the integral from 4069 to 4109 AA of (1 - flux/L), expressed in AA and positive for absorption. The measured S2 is 2.69 AA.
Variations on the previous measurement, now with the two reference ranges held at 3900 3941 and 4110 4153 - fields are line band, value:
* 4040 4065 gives -2.31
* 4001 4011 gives -1.51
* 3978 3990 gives -1.77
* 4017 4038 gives -2.35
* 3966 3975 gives -0.57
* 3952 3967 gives -1.02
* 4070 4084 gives 0.68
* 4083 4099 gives 0.42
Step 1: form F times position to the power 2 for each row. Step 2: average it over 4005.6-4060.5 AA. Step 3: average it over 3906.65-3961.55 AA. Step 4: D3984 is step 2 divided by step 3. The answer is 1.10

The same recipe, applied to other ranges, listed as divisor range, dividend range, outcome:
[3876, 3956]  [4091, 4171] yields 1.02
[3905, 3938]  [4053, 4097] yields 1.02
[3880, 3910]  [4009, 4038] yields 1.10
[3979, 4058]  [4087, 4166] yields 0.92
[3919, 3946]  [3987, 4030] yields 1.10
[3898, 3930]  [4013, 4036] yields 1.13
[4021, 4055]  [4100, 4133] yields 0.91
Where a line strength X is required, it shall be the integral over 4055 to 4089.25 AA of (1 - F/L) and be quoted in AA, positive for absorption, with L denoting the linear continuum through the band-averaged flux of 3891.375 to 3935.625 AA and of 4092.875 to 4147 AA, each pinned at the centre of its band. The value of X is 0.6 AA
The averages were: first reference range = 10.3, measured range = 9.48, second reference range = 9.44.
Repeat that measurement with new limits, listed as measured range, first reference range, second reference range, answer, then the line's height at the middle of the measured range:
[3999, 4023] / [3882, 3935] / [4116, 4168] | -2.31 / 9.99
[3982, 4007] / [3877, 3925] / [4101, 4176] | -1.89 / 10.1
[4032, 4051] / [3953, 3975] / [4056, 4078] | -1.35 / 10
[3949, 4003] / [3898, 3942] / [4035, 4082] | -3.08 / 10.2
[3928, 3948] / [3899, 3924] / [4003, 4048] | -0.24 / 10.3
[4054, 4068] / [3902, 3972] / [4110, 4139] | -0.45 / 9.85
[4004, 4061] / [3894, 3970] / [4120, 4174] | -4.24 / 10.1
